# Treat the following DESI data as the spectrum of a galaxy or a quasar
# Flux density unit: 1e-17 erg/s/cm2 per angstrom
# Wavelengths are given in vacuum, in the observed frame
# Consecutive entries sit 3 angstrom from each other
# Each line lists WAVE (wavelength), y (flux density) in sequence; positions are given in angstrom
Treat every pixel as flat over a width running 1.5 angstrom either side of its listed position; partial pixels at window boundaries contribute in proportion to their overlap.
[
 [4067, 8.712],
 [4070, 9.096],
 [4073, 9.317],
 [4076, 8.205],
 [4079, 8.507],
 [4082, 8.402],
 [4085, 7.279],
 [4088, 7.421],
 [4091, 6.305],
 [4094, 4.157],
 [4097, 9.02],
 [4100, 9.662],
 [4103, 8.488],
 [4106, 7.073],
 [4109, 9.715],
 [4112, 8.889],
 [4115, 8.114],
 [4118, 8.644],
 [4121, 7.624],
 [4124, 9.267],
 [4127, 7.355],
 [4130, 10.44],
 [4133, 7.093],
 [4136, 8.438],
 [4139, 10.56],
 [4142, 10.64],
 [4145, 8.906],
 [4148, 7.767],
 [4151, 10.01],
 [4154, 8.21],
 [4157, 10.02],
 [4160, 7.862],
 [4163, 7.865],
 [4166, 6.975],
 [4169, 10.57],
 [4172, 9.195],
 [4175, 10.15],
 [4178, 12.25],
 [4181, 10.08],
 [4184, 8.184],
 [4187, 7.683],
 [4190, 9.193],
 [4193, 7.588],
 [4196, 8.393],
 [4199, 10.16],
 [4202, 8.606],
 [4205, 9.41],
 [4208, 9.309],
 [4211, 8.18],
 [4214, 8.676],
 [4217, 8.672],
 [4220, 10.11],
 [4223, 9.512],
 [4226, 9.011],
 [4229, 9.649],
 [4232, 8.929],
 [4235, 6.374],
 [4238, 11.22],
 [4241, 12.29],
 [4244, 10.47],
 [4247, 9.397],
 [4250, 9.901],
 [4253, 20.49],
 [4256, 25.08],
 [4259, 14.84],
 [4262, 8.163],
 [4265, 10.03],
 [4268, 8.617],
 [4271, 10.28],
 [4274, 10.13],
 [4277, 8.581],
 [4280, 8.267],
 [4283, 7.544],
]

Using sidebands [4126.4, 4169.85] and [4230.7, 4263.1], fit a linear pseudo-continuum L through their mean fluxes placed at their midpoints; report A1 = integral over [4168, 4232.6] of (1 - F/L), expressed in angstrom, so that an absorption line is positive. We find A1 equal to 9.0 angstrom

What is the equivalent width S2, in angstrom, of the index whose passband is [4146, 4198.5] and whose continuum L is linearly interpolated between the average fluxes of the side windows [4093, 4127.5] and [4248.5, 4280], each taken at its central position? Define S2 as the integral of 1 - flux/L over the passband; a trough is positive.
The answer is 5.00 angstrom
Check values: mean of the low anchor 8.25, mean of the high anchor 12.4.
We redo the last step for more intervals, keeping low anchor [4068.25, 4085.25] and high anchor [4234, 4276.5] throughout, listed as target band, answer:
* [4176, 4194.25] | 2.38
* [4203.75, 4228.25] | 4.53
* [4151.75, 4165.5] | 2.23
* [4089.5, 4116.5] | 3.37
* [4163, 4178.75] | 1.26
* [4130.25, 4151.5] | 1.47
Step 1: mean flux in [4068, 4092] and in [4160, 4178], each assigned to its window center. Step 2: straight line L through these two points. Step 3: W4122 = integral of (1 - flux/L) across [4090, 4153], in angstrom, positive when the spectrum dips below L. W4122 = 0.8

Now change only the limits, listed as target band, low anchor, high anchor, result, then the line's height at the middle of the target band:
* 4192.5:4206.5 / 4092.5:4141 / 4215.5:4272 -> 1.8 angstrom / 10.2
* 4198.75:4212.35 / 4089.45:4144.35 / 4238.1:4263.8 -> 3.2 angstrom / 11.9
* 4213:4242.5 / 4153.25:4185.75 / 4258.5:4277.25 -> 0.6 angstrom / 9.65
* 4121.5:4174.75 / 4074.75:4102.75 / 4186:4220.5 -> -4.0 angstrom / 8.27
